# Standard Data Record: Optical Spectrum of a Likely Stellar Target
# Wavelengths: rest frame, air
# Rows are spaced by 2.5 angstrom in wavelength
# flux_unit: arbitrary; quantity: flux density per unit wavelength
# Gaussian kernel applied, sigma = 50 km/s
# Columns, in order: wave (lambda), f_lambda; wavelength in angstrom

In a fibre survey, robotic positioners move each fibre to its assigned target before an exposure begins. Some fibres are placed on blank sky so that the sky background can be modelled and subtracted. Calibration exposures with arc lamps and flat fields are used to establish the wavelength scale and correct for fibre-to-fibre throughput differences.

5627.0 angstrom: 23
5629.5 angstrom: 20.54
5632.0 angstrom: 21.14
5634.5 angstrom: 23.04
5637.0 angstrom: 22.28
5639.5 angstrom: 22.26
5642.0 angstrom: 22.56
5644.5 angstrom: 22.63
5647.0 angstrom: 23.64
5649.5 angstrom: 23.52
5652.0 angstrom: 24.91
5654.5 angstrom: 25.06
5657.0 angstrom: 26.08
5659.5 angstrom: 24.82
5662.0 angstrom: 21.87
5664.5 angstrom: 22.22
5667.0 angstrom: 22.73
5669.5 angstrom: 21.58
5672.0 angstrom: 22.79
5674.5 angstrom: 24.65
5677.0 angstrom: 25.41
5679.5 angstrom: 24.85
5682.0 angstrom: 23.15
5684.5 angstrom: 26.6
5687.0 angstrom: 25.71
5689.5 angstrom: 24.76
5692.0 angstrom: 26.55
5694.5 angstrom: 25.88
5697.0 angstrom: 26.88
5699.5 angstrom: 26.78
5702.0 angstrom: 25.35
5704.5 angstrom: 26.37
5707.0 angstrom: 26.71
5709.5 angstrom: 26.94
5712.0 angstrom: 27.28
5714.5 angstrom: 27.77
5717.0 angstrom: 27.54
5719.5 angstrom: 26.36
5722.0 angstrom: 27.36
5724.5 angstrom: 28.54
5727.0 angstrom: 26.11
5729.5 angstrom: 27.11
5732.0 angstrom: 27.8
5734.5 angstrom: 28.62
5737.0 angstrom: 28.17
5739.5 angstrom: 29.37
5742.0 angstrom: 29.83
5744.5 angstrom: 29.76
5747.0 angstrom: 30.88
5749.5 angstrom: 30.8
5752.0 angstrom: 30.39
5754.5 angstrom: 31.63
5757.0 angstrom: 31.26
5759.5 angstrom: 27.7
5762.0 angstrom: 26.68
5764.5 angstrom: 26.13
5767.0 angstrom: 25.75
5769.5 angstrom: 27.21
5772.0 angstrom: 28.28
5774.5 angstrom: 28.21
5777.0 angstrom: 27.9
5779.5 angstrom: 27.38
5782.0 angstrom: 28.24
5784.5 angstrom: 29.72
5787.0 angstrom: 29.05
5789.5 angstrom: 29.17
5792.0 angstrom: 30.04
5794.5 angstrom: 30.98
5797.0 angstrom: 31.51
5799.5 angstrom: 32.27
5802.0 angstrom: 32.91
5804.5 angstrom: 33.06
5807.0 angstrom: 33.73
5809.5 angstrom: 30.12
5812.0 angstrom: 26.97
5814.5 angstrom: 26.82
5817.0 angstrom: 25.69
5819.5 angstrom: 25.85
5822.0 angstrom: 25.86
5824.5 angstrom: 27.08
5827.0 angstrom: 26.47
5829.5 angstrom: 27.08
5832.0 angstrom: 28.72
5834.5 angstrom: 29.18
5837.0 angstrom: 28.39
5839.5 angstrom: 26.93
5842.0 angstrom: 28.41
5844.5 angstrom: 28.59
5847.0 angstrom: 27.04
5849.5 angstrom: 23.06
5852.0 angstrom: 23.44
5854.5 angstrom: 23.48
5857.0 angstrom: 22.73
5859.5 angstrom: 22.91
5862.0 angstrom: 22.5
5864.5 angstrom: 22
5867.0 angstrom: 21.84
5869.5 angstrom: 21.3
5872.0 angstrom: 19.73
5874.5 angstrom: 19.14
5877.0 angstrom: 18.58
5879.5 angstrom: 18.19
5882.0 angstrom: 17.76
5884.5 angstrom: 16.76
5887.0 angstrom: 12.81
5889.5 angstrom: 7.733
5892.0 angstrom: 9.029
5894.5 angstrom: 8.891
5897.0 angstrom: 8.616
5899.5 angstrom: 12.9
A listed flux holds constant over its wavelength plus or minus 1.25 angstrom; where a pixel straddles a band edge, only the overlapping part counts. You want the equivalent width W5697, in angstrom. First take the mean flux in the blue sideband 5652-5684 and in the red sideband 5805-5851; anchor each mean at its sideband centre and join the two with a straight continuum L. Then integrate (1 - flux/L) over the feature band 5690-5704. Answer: -0.9 angstrom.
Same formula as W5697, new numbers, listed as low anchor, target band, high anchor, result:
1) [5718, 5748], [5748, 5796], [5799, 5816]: 1.2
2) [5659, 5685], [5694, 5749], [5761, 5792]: -4.4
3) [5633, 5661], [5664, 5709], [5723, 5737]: 1.0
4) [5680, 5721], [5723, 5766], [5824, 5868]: -4.6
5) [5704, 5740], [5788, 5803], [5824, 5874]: -2.9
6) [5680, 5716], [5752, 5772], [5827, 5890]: -2.8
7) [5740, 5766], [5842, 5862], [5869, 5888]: -4.1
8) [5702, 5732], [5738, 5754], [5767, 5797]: -1.4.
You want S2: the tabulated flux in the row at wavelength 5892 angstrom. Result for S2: 9.029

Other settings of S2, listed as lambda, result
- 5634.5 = 23.04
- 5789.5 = 29.17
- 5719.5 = 26.36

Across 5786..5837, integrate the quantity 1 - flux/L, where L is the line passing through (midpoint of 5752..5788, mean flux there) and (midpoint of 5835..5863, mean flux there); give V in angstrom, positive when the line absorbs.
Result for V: -4.47 angstrom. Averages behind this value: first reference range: 28.3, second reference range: 25.4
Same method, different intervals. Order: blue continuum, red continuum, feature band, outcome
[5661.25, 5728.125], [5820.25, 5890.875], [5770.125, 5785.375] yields -2.59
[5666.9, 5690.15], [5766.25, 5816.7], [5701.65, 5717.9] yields -0.76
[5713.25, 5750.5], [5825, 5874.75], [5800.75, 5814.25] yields -2.55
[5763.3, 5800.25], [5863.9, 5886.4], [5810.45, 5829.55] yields -1.28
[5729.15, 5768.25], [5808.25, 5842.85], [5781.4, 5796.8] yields -0.89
